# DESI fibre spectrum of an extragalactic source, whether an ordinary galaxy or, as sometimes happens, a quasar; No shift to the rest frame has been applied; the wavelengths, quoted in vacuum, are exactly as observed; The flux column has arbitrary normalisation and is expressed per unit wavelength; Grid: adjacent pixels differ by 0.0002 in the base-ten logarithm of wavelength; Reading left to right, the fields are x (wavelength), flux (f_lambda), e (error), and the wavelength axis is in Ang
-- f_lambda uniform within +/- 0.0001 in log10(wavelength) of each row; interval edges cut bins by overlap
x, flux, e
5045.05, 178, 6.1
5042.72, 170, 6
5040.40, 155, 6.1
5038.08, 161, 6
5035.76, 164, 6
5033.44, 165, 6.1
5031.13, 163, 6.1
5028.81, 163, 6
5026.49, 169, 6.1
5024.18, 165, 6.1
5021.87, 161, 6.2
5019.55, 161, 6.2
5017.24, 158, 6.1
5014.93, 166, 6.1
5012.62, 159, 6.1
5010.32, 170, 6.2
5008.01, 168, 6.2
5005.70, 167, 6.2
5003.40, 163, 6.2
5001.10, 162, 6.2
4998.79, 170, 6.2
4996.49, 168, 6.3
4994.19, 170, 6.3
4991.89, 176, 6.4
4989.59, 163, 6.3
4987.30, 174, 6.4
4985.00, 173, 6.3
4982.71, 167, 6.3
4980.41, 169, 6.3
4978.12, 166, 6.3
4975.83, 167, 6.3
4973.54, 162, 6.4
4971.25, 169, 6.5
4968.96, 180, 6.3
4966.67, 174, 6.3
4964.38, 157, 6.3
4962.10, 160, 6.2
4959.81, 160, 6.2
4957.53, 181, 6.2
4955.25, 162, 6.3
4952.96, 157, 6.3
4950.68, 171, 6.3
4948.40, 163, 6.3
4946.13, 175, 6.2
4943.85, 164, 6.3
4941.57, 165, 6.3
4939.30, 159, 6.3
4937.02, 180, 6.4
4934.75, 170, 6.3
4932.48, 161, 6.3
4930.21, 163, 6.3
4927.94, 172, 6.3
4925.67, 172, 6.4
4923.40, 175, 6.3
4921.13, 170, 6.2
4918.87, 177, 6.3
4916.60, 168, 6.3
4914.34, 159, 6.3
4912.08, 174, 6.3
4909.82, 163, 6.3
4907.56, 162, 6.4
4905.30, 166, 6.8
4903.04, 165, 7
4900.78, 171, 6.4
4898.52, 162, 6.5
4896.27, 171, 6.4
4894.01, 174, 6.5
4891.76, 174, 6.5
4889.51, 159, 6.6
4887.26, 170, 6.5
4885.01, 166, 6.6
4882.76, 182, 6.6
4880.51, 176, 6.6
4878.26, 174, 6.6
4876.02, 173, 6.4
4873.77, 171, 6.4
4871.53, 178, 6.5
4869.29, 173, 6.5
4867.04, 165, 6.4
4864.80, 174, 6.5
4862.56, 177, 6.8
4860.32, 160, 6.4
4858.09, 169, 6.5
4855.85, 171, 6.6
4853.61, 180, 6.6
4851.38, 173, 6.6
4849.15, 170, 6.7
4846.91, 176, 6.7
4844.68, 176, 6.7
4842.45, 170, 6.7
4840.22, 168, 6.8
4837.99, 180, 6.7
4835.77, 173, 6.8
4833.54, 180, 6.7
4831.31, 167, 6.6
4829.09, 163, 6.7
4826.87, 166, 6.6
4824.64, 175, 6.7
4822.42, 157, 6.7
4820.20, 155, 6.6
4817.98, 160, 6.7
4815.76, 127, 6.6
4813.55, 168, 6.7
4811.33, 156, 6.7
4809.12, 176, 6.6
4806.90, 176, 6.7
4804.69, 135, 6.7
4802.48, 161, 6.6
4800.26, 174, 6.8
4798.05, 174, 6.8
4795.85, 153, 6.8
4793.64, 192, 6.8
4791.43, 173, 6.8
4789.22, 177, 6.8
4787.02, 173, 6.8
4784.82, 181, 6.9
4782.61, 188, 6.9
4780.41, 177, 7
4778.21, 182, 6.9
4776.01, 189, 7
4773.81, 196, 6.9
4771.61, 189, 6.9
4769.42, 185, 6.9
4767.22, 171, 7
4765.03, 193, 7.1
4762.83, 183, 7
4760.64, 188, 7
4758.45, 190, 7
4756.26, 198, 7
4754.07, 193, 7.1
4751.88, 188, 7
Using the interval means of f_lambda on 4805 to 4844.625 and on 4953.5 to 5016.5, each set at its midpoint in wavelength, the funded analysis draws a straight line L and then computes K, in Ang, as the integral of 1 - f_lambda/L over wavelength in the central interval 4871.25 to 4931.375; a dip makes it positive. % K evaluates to -1.2 Ang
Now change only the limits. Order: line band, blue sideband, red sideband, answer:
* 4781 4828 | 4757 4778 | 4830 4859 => 3.6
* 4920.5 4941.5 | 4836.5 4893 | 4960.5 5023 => 0.1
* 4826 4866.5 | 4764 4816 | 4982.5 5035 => 0.1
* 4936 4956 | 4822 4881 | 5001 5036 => 0.1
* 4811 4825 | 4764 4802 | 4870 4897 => 1.7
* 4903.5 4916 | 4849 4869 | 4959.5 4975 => 0.3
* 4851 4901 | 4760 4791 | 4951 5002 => 1.2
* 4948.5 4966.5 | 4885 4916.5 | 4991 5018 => 0.2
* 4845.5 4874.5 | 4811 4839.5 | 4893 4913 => -1.2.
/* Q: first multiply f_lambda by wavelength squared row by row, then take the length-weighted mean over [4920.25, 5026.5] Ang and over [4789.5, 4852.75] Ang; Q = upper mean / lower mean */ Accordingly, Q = 1.06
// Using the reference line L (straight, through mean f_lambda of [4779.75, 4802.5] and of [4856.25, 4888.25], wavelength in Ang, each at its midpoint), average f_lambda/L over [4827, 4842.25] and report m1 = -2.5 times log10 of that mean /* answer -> 0.01 mag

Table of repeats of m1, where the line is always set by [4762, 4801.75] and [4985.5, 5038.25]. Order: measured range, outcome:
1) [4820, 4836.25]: 0.06 mag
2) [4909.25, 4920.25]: 0.02 mag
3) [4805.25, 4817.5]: 0.12 mag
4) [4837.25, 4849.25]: 0.02 mag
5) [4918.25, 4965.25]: 0.02 mag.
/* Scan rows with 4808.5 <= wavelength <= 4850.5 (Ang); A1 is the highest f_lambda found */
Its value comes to 180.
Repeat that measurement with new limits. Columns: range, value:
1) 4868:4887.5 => 182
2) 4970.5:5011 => 176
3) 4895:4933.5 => 177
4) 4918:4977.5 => 181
